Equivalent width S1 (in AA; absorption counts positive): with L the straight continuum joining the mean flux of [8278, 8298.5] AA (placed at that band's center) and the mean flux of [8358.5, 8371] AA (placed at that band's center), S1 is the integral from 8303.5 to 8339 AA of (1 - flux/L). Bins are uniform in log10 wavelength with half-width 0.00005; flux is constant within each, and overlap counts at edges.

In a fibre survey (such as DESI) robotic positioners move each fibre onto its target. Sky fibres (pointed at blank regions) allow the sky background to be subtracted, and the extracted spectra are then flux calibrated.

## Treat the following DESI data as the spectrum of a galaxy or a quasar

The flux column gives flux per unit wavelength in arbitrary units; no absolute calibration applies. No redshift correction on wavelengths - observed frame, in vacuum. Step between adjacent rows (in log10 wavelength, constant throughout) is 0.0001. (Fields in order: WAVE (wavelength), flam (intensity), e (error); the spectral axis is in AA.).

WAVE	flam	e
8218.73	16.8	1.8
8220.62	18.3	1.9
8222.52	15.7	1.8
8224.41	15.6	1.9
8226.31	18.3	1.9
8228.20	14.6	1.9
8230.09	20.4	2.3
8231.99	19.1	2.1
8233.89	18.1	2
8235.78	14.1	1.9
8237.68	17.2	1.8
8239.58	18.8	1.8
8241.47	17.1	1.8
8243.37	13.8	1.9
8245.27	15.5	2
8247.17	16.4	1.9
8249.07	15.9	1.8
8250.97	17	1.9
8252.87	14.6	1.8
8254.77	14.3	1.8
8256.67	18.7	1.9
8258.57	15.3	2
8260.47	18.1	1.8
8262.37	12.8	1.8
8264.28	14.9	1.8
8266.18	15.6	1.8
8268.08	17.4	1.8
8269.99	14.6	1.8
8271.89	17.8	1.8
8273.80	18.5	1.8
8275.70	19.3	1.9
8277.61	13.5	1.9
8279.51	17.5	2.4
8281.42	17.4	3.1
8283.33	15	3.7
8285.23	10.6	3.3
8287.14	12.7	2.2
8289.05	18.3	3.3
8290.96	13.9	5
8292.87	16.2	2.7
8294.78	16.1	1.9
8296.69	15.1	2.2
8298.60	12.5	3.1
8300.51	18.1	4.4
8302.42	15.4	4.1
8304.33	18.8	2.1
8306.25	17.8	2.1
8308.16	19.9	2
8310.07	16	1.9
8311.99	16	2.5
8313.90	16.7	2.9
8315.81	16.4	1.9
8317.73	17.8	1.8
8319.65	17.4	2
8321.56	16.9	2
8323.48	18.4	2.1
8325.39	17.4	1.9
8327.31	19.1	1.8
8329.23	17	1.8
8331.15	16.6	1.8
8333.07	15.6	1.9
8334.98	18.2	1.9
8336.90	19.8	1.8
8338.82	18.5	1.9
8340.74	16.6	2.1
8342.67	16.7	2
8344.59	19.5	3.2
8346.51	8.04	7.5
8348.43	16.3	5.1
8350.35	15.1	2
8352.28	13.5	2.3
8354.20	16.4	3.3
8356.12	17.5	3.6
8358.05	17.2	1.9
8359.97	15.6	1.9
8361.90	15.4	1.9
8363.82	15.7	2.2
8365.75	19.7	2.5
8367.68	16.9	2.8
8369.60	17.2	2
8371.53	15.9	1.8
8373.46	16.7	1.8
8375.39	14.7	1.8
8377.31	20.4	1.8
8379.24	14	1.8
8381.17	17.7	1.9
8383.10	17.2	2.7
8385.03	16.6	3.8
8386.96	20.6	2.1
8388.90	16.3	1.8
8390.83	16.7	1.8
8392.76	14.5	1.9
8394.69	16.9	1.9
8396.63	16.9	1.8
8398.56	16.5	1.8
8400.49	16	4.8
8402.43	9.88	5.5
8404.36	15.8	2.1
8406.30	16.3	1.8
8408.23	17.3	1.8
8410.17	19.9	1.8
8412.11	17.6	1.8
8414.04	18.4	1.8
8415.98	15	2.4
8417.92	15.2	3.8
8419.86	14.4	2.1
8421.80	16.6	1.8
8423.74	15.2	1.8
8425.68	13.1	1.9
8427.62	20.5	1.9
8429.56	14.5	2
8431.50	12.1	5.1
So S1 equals -3.9 AA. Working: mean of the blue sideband 15.1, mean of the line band 17.6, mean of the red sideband 16.7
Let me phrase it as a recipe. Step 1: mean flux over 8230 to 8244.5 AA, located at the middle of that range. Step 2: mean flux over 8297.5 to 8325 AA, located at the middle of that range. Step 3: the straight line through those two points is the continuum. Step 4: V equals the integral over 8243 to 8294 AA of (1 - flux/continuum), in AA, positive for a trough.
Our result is 3.83 AA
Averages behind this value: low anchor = 17.1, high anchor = 17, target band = 15.8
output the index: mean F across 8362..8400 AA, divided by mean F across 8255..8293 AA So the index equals 1.06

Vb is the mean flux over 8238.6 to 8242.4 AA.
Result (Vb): 18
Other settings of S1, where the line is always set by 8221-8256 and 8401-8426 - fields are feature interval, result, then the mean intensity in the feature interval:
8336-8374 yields -0.8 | 16.4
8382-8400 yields -1.1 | 16.9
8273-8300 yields 1.4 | 15.5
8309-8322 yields -0.4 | 16.8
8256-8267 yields 0.4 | 15.8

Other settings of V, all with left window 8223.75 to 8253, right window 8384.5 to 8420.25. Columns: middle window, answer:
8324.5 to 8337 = -0.75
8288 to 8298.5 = 0.63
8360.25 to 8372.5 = -0.21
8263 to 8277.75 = 0.11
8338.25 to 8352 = 0.73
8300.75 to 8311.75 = -0.62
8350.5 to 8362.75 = 0.44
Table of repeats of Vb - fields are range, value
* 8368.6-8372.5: 16.6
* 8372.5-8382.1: 16.7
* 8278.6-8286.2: 15.1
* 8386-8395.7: 17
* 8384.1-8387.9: 18.6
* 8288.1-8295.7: 16.1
